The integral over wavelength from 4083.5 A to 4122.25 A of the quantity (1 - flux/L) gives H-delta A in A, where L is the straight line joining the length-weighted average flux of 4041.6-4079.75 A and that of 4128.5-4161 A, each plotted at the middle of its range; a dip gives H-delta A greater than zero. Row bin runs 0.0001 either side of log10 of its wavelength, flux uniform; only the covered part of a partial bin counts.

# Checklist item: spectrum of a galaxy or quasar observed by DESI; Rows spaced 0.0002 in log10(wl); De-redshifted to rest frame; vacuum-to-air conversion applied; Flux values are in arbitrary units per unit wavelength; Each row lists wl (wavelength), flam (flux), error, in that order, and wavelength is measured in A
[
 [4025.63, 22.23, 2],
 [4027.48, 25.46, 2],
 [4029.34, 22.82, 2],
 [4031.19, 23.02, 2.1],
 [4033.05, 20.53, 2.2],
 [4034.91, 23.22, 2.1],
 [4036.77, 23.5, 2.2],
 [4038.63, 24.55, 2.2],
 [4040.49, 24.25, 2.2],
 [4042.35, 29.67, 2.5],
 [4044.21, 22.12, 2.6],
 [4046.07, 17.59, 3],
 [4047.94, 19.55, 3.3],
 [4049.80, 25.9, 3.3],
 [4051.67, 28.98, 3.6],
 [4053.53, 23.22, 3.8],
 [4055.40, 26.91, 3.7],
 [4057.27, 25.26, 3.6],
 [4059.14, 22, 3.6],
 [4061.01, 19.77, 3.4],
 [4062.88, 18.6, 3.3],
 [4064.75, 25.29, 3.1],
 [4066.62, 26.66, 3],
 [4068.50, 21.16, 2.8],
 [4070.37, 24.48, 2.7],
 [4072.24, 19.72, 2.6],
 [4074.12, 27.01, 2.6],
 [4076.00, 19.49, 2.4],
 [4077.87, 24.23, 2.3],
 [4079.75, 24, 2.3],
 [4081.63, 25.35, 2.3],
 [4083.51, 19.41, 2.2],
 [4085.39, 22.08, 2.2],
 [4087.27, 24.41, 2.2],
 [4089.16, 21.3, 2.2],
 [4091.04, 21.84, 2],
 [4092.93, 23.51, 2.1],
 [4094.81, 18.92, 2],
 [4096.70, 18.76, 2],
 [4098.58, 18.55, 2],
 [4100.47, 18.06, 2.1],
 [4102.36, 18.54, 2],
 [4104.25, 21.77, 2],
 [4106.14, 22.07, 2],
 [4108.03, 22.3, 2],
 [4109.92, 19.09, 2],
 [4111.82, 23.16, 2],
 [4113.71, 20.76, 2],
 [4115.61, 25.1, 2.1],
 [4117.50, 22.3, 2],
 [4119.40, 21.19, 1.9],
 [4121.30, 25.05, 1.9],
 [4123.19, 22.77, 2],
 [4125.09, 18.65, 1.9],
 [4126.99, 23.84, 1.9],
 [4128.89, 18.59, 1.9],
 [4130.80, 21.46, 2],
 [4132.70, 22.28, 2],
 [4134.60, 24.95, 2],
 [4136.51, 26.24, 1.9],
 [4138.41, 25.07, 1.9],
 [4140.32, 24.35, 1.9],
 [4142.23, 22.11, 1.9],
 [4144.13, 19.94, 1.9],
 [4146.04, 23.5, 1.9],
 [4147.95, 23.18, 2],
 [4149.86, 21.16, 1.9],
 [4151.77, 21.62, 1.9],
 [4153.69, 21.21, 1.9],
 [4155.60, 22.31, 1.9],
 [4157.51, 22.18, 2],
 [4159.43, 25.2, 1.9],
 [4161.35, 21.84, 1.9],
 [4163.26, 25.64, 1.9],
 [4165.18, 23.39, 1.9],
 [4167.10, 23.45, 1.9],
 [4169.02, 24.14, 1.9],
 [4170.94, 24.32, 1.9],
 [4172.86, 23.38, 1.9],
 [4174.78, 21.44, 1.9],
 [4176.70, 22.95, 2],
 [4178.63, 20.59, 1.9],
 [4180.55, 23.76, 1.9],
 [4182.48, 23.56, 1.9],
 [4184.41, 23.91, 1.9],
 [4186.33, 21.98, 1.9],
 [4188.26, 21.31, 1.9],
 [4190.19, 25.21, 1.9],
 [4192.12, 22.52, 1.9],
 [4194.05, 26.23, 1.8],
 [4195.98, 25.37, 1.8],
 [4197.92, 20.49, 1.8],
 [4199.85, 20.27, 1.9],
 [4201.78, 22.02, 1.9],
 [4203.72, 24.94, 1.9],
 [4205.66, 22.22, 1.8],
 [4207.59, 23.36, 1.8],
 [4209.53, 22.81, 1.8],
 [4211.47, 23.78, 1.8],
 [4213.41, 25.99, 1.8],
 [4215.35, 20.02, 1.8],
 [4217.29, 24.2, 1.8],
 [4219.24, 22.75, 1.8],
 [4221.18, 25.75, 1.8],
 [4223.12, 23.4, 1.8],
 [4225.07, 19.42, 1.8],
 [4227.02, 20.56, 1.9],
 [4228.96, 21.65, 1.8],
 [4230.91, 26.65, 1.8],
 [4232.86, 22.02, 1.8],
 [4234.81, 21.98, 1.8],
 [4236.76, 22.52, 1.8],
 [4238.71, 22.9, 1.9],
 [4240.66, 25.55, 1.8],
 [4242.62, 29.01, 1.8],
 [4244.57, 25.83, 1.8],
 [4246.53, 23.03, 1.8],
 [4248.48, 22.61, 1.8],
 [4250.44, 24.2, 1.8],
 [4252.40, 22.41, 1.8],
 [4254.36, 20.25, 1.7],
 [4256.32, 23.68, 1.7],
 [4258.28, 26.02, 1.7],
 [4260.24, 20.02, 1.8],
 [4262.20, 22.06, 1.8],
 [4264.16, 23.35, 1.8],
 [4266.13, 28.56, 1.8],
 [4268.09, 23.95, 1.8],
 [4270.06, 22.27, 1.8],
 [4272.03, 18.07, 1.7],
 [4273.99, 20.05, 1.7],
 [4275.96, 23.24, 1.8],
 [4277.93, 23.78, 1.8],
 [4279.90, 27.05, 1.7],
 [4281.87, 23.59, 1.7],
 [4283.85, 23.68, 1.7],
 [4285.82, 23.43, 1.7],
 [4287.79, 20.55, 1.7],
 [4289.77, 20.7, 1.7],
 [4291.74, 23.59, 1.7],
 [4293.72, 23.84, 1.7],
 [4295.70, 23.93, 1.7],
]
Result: 2.8 A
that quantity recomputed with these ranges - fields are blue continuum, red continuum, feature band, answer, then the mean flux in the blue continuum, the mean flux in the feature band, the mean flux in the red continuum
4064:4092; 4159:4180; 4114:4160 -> 1.1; 23.1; 22.6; 23.3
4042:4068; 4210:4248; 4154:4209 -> 0.9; 23.5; 23.1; 23.5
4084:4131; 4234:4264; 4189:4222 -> -0.8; 21.3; 23.4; 23.5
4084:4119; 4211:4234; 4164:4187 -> -0.8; 21.2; 23.1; 23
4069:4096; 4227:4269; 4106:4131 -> 0.9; 22.5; 21.9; 23.7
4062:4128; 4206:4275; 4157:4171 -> -0.8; 22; 23.8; 23.2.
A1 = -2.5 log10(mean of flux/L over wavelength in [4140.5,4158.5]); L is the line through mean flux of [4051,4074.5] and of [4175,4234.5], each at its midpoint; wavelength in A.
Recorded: 0.06 mag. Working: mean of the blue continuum 23.6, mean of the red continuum 23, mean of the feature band 22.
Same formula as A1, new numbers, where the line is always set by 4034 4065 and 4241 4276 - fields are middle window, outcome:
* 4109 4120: 0.07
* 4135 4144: -0.03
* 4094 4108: 0.19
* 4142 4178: 0.03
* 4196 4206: 0.05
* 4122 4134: 0.10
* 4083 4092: 0.07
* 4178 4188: 0.03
